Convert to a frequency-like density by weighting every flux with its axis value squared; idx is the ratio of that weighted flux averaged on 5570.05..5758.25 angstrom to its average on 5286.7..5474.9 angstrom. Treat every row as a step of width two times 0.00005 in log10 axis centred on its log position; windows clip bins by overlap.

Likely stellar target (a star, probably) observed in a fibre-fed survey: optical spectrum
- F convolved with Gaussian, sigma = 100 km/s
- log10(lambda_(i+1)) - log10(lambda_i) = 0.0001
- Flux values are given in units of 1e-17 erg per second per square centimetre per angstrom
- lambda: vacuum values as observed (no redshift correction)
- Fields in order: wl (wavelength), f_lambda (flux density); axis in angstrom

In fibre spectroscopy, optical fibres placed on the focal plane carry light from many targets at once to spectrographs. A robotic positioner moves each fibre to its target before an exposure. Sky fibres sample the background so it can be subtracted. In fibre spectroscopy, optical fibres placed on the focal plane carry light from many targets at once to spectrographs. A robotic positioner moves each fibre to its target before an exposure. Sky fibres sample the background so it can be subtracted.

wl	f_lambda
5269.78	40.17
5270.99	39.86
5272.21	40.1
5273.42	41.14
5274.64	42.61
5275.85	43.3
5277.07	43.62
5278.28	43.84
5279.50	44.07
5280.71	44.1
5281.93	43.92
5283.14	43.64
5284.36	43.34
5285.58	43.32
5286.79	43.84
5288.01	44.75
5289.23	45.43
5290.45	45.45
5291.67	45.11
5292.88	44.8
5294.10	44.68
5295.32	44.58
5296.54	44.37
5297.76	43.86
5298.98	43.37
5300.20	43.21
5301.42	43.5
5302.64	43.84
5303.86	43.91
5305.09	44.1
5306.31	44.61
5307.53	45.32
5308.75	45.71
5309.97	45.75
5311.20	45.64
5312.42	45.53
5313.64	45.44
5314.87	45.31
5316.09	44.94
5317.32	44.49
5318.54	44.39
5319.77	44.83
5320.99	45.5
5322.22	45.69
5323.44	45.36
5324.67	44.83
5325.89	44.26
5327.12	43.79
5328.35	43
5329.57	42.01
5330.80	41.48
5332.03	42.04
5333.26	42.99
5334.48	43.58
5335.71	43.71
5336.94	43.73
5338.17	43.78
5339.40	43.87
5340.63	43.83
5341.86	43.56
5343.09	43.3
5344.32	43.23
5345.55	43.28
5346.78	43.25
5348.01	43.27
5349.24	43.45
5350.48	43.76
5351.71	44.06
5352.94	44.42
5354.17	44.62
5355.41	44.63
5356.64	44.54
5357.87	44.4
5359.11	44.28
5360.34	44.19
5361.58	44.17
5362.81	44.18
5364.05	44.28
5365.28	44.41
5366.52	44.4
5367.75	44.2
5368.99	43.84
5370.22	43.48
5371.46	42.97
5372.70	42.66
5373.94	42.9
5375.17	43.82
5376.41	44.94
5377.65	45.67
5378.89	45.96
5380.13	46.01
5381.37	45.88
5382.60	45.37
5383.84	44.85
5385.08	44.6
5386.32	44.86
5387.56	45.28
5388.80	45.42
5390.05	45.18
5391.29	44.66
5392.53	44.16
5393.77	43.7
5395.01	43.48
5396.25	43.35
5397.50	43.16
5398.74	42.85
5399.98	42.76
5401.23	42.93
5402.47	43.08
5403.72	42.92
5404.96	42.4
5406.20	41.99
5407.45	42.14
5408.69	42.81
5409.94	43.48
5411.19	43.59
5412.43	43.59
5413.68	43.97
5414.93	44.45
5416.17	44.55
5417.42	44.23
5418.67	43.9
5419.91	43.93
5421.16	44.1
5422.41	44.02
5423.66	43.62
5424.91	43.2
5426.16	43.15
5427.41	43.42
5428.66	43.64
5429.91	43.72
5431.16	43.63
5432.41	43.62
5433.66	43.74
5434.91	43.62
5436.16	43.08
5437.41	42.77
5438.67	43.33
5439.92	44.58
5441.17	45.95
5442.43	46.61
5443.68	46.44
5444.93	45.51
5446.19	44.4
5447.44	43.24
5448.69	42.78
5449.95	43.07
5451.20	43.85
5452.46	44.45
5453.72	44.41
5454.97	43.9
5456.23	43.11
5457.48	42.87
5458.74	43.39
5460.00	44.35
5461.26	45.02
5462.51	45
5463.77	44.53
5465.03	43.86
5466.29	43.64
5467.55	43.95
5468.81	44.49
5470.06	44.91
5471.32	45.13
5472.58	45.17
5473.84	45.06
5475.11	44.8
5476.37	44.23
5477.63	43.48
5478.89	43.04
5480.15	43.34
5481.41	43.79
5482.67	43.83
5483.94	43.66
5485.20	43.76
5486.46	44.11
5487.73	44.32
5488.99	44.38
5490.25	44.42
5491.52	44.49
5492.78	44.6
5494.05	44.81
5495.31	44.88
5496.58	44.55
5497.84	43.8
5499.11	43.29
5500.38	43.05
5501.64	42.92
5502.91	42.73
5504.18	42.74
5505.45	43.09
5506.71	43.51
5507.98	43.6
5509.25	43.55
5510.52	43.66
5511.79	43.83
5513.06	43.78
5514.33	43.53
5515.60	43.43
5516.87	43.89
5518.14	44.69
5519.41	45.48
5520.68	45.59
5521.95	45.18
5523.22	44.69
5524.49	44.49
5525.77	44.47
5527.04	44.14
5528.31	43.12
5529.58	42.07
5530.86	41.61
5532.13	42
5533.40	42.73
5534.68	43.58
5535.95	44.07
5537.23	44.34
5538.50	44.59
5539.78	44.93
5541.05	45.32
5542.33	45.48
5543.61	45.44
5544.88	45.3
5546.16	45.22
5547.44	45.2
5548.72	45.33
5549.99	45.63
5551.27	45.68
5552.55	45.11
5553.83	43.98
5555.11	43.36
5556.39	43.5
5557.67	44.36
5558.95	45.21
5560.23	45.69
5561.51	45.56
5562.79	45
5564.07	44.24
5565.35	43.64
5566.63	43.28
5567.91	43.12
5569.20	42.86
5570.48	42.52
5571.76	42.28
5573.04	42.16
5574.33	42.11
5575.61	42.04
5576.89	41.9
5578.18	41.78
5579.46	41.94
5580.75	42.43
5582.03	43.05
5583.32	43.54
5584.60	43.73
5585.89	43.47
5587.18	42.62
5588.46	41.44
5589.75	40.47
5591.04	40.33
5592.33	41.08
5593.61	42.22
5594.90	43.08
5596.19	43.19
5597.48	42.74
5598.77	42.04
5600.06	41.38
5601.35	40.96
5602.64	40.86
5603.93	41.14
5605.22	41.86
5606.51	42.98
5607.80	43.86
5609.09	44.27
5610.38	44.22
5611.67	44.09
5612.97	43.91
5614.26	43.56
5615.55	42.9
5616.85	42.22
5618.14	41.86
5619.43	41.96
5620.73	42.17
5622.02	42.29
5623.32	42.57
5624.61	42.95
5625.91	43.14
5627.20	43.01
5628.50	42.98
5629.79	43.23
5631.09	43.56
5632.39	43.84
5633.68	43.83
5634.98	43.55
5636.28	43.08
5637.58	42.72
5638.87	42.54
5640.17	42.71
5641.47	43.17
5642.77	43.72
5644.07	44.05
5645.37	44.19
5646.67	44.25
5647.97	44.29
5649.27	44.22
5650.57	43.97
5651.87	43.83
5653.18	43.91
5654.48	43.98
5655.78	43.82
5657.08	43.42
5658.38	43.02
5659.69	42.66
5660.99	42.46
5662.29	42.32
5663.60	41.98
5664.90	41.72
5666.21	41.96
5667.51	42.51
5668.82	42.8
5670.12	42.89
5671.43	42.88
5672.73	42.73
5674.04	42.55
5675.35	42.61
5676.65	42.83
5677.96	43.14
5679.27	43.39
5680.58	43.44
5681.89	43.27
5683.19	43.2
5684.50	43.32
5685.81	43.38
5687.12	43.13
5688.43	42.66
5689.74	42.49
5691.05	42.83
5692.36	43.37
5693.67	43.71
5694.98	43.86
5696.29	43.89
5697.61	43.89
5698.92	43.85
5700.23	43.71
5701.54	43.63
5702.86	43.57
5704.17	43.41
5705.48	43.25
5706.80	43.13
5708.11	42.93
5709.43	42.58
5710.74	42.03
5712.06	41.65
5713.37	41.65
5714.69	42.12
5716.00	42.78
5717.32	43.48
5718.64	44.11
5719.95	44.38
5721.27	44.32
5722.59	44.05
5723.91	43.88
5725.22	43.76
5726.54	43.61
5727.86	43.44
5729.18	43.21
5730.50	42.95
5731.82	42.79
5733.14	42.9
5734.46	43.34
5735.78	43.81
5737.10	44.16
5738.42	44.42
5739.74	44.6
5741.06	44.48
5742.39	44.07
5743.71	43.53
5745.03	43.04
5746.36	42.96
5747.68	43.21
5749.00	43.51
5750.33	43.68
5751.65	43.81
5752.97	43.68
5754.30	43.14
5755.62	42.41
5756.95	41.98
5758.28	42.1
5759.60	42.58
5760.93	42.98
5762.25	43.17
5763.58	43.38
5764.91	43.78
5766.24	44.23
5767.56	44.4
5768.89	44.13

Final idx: 1.08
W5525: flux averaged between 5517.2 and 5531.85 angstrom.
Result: 44.1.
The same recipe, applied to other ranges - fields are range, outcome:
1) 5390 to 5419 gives 43.4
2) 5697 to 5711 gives 43.3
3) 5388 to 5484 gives 43.9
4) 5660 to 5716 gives 42.9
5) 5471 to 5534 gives 43.9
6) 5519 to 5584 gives 43.9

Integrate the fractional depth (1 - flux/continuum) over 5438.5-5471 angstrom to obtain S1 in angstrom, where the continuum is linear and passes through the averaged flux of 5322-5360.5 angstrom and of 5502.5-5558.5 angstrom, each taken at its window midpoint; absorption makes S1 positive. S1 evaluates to -0.2 angstrom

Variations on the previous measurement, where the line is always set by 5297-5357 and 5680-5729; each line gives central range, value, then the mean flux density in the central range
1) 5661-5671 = 0.2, 42.3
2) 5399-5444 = 0.2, 43.7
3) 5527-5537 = 0.2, 42.9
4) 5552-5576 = -0.1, 43.7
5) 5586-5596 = 0.4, 41.8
